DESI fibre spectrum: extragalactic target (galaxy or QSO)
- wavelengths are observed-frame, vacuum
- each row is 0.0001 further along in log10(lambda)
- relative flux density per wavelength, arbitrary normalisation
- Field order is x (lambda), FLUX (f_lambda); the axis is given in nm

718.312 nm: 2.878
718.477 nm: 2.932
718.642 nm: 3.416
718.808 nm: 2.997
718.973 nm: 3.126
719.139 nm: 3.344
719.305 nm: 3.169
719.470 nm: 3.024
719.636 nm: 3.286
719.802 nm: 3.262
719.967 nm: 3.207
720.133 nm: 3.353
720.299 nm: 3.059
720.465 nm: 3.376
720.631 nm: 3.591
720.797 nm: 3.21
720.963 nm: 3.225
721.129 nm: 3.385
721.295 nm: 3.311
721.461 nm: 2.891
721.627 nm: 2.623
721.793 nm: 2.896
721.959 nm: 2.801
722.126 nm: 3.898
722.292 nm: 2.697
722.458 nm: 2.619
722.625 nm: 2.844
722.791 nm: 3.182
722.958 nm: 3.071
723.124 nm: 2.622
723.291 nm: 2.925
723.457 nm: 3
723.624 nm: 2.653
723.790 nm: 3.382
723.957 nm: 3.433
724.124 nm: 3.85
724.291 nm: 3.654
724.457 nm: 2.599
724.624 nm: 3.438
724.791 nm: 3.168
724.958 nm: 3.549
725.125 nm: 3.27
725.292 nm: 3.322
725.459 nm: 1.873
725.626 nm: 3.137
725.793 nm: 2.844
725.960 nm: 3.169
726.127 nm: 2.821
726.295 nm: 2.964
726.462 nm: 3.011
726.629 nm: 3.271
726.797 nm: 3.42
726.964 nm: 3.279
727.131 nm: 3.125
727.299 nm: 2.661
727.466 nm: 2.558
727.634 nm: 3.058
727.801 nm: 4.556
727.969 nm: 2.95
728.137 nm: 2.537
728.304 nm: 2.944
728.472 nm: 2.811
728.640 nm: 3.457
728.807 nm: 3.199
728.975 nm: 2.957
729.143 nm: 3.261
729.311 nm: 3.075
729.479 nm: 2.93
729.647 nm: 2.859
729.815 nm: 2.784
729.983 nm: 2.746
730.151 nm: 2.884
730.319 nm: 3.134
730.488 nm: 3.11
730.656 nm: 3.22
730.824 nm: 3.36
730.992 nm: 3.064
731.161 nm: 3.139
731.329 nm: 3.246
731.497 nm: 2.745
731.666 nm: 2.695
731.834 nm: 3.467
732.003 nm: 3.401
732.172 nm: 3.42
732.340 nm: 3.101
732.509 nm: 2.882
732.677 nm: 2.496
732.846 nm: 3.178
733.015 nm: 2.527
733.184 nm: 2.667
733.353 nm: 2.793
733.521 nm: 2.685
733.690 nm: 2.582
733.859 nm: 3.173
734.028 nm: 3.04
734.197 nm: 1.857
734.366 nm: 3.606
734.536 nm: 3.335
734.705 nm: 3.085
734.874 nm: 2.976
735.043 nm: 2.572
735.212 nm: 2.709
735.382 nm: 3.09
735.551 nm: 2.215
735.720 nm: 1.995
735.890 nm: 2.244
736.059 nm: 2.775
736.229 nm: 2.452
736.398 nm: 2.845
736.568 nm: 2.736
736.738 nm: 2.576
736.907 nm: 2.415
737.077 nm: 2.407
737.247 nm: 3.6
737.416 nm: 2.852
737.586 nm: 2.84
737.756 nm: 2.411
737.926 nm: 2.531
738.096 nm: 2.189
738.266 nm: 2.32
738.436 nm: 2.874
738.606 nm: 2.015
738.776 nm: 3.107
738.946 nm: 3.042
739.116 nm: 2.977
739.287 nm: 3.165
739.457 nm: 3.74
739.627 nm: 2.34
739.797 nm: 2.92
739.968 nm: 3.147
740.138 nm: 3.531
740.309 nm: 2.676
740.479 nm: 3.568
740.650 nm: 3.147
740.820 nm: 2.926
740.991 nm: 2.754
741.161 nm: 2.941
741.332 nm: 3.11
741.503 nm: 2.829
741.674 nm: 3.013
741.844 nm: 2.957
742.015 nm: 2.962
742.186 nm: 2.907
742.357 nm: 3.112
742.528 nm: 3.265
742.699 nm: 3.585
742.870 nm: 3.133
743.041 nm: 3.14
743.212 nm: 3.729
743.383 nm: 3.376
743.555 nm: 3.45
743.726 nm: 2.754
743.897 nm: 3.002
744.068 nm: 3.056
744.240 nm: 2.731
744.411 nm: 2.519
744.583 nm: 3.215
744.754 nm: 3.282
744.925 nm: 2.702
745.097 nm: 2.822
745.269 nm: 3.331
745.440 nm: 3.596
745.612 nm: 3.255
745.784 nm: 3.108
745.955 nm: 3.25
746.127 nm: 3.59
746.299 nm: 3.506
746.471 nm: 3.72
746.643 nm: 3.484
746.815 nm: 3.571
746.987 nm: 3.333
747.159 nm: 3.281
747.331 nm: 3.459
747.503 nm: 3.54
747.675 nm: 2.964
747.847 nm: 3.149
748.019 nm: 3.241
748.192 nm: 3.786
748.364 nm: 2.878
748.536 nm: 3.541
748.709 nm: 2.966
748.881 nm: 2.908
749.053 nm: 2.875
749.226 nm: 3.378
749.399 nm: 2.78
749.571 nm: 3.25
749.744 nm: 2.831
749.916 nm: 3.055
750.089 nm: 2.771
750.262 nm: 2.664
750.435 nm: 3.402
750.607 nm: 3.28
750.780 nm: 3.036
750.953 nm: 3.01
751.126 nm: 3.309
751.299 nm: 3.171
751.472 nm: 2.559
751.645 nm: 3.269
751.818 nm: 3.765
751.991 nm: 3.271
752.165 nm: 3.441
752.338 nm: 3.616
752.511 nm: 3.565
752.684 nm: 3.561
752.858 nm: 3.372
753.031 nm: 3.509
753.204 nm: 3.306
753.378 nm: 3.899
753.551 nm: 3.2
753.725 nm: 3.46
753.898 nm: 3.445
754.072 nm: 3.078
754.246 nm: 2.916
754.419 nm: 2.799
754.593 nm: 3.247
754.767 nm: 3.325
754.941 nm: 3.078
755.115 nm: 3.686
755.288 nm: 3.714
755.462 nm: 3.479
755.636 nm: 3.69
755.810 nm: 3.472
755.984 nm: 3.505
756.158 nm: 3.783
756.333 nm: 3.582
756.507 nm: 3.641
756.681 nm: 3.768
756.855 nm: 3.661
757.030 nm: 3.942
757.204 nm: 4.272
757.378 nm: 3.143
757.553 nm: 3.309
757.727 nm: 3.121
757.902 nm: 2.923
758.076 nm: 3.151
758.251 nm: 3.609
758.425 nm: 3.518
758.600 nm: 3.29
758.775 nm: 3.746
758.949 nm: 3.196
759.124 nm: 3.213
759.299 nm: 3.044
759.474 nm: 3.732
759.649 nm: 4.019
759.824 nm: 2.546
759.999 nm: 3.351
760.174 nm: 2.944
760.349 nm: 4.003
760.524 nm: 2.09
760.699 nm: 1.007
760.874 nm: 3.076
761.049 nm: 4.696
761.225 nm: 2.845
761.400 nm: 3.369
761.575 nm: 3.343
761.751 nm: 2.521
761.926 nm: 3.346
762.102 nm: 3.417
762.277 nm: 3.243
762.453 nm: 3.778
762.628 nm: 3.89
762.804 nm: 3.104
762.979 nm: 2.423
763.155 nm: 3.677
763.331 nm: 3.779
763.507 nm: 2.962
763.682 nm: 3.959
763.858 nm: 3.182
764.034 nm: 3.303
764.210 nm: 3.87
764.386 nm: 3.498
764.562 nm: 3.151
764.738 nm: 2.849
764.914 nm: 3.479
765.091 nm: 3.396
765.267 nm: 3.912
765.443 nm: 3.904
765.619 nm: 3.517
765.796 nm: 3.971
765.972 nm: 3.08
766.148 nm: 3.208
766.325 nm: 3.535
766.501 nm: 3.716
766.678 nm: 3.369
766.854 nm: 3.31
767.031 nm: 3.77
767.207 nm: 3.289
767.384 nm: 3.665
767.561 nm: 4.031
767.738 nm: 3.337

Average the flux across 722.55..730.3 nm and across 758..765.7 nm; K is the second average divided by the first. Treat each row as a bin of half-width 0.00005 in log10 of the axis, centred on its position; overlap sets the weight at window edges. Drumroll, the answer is 1.08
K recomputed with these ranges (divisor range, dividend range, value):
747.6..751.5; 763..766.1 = 1.12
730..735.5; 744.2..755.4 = 1.09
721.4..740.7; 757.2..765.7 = 1.12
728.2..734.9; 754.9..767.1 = 1.13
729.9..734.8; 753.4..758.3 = 1.15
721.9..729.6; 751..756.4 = 1.10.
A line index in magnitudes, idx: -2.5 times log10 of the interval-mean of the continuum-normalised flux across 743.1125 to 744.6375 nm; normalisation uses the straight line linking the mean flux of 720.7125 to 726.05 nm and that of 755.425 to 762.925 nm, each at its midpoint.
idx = 0.050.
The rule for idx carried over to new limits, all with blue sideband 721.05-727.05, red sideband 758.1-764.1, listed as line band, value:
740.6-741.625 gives 0.08 mag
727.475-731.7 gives 0.02 mag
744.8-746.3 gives -0.01 mag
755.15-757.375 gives -0.14 mag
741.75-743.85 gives -0.01 mag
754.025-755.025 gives 0.06 mag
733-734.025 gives 0.13 mag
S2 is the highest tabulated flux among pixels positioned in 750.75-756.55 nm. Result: 3.899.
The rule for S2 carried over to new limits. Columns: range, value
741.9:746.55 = 3.729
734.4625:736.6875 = 3.335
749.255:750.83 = 3.402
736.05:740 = 3.74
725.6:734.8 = 4.556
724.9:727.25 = 3.549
